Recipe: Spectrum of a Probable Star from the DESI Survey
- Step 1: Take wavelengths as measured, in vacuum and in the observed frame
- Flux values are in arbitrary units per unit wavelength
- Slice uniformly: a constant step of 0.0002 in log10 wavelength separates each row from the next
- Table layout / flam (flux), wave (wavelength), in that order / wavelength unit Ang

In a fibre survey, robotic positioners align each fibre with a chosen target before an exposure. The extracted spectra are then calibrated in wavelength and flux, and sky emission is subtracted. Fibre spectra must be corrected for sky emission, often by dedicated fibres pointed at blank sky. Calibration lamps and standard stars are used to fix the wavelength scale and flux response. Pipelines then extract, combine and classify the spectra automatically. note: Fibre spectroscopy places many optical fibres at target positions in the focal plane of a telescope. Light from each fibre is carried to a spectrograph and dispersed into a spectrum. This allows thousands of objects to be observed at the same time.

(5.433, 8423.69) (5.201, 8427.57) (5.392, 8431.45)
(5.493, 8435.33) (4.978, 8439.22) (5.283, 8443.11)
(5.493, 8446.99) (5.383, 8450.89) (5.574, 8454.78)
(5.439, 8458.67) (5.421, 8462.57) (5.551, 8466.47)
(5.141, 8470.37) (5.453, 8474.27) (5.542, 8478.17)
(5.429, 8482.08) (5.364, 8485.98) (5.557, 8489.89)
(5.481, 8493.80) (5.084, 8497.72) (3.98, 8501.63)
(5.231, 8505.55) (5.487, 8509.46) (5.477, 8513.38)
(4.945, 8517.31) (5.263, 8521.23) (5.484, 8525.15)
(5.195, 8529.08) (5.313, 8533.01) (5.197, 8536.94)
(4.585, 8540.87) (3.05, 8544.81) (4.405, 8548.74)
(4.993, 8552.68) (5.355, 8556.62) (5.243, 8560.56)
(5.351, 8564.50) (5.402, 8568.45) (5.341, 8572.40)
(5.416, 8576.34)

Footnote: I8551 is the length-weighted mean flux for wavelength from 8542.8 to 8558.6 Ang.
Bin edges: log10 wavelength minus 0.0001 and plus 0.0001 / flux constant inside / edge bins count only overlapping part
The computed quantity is 4.45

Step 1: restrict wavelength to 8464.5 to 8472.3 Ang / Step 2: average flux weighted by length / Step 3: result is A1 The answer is 5.35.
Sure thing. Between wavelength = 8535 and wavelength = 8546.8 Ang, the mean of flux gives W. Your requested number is 4.28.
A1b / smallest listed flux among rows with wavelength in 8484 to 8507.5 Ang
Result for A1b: 3.98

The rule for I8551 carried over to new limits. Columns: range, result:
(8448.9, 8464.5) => 5.45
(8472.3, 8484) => 5.47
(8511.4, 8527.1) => 5.29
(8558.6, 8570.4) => 5.33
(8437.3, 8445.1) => 5.14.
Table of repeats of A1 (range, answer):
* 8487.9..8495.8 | 5.51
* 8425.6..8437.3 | 5.36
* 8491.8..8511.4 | 5.05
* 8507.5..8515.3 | 5.49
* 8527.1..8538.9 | 5.23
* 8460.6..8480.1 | 5.42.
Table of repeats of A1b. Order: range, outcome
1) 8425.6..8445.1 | 4.978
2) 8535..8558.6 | 3.05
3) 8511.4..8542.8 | 4.585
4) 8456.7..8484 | 5.141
